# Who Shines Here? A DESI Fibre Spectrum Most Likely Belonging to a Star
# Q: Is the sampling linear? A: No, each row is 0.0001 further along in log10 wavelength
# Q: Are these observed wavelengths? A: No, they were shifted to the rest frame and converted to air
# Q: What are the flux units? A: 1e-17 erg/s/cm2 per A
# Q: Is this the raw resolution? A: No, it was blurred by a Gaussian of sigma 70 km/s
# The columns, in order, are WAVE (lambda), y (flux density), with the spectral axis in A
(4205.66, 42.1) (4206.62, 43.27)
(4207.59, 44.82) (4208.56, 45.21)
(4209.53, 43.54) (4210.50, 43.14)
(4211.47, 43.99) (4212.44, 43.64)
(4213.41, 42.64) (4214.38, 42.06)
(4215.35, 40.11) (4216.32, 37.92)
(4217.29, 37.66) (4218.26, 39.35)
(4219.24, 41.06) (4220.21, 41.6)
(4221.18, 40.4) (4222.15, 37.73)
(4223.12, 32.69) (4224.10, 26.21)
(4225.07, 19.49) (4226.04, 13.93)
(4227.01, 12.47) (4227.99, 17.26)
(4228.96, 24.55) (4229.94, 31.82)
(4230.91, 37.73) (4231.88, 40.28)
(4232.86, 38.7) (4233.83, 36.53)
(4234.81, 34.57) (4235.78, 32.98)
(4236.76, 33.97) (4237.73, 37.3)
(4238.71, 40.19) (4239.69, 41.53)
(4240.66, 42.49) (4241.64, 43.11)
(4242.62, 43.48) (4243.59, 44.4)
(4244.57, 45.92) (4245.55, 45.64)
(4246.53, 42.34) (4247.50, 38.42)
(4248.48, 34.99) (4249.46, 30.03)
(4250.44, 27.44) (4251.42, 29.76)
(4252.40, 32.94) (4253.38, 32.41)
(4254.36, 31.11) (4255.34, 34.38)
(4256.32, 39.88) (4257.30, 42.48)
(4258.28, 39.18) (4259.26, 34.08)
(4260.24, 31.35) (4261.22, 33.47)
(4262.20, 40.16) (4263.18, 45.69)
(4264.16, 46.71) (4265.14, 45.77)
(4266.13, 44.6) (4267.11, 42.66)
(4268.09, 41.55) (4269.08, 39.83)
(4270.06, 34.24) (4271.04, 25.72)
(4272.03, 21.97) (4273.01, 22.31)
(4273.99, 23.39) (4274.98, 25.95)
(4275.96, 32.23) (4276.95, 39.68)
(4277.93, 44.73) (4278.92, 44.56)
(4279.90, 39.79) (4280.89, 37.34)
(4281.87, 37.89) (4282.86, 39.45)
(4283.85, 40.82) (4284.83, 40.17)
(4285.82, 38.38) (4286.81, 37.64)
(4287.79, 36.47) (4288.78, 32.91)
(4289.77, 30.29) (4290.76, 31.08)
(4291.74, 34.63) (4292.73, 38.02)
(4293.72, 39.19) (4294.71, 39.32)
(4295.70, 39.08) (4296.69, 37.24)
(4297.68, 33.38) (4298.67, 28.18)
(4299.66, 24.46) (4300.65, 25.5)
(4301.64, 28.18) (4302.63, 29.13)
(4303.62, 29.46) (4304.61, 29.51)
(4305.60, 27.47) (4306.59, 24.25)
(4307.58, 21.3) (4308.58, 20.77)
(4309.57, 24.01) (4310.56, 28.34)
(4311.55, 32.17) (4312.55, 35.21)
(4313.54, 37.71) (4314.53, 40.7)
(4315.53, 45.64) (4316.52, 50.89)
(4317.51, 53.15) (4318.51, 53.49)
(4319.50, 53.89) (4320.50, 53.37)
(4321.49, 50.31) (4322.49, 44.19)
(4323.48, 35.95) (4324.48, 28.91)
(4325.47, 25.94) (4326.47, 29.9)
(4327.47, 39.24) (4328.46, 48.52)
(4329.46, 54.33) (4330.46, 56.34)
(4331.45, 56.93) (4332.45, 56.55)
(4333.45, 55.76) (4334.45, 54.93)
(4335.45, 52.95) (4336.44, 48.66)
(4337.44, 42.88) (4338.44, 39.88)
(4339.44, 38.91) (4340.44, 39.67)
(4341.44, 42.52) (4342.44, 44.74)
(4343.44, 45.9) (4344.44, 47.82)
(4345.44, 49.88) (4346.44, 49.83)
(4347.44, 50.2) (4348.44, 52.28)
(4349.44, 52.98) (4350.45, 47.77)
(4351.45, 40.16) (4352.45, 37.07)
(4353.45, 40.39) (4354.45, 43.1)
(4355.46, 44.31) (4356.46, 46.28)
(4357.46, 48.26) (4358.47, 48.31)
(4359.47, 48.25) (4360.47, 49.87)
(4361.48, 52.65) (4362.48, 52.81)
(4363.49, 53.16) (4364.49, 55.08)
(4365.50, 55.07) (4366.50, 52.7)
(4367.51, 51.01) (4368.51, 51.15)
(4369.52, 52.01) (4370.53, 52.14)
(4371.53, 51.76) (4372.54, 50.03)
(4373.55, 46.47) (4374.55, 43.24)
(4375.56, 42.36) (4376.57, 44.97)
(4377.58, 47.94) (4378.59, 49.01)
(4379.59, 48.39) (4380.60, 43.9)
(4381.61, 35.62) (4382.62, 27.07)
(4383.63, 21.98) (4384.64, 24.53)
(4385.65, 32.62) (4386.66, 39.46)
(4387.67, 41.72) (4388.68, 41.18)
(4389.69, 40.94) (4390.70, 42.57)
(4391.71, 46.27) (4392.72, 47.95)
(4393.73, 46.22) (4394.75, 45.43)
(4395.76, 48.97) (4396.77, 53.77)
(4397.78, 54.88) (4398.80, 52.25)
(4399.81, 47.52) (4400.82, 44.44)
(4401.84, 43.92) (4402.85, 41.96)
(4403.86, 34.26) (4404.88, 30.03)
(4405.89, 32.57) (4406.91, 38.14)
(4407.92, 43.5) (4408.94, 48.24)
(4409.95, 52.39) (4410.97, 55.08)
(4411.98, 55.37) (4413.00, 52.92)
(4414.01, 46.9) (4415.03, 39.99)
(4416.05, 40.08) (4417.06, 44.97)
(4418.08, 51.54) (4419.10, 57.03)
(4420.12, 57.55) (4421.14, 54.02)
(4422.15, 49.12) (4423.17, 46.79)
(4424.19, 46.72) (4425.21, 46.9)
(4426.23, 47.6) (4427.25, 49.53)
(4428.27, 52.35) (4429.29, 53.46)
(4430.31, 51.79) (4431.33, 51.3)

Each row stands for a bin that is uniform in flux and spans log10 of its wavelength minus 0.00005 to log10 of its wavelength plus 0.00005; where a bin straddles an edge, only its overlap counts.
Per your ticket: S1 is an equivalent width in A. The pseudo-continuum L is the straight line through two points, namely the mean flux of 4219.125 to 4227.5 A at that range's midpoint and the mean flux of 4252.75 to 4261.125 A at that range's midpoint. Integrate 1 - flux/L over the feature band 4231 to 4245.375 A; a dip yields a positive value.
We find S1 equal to -3.5 A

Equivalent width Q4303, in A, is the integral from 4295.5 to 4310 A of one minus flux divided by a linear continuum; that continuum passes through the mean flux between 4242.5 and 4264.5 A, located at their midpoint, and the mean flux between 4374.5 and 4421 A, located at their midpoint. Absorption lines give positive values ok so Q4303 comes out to 4.3 A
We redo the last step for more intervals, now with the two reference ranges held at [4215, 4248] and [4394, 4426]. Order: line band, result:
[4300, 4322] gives 2.6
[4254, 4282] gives 1.0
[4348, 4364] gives -1.4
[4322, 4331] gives 0.3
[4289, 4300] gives 1.5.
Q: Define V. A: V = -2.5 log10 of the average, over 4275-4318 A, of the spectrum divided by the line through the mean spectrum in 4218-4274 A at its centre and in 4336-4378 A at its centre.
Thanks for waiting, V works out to 0.17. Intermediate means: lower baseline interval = 35.4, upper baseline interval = 47.5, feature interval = 34.8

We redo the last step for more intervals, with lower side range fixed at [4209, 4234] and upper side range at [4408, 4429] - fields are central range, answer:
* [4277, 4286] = -0.03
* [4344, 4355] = -0.05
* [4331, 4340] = -0.14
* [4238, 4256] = -0.03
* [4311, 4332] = -0.04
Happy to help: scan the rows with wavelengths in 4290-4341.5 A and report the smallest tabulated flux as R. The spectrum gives 20.77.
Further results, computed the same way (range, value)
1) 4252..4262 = 31.11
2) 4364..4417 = 21.98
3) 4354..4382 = 35.62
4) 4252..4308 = 21.3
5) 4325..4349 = 25.94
